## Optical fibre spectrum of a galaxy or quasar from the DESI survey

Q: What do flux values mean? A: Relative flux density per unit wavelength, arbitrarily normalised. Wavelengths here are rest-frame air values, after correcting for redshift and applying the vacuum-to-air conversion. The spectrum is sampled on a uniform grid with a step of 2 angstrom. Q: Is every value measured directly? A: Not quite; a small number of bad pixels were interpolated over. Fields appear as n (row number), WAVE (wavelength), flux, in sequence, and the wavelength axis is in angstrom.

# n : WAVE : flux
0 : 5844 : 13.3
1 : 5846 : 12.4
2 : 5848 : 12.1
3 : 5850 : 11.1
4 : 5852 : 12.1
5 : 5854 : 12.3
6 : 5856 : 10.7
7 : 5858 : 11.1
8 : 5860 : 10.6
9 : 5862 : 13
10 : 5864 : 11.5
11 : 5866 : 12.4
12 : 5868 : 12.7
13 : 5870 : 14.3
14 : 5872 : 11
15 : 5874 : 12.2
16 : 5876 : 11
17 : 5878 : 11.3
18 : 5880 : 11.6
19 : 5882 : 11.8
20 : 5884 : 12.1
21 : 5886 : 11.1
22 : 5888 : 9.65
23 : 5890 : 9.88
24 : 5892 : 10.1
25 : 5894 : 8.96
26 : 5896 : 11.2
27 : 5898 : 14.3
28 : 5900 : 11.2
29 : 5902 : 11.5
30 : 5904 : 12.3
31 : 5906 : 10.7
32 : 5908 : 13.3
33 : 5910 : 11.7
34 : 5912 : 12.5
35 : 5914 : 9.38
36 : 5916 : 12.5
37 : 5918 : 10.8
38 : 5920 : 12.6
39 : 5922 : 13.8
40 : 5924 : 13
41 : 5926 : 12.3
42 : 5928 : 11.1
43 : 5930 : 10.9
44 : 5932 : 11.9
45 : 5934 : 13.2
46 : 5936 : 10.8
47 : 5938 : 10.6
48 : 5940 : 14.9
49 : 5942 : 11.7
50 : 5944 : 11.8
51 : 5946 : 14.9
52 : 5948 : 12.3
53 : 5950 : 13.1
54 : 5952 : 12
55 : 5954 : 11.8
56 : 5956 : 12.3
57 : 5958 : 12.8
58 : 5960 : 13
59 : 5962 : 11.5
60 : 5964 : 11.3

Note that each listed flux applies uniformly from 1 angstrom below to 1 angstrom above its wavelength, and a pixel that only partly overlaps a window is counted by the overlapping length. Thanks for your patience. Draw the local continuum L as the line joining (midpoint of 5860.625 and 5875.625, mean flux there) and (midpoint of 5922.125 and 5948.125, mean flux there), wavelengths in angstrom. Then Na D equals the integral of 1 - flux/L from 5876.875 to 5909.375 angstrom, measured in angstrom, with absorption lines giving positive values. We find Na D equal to 2.7 angstrom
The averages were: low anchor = 12.3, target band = 11.3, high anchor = 12.3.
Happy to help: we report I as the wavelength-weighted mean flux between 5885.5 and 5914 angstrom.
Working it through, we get 11.2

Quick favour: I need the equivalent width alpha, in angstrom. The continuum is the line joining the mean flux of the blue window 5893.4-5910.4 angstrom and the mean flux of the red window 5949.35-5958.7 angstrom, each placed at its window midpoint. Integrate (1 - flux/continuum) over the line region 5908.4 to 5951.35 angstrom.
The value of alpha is -0.4 angstrom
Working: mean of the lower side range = 11.7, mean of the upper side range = 12.4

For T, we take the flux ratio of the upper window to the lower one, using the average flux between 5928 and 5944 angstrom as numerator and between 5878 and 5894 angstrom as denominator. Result 1.11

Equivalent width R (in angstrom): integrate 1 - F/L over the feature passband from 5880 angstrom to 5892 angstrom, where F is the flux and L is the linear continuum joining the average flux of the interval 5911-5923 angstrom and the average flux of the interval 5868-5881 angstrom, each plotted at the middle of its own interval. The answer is 1.1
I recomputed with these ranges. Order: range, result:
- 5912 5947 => 12.1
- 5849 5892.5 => 11.5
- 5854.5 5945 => 11.7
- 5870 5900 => 11.3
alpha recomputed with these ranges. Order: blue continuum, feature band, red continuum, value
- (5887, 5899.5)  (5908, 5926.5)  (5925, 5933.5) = -1.3 angstrom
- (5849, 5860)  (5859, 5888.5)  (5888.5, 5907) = -1.4 angstrom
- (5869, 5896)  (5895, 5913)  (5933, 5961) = -0.7 angstrom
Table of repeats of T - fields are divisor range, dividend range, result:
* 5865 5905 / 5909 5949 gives 1.05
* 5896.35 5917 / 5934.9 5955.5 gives 1.04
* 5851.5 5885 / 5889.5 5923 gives 0.98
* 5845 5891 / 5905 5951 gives 1.04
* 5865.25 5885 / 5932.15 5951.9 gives 1.04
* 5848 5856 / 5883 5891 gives 0.91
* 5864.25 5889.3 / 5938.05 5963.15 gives 1.07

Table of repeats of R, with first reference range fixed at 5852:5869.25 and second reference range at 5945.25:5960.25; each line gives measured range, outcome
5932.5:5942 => 0.2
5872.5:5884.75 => 0.4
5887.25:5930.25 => 2.6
